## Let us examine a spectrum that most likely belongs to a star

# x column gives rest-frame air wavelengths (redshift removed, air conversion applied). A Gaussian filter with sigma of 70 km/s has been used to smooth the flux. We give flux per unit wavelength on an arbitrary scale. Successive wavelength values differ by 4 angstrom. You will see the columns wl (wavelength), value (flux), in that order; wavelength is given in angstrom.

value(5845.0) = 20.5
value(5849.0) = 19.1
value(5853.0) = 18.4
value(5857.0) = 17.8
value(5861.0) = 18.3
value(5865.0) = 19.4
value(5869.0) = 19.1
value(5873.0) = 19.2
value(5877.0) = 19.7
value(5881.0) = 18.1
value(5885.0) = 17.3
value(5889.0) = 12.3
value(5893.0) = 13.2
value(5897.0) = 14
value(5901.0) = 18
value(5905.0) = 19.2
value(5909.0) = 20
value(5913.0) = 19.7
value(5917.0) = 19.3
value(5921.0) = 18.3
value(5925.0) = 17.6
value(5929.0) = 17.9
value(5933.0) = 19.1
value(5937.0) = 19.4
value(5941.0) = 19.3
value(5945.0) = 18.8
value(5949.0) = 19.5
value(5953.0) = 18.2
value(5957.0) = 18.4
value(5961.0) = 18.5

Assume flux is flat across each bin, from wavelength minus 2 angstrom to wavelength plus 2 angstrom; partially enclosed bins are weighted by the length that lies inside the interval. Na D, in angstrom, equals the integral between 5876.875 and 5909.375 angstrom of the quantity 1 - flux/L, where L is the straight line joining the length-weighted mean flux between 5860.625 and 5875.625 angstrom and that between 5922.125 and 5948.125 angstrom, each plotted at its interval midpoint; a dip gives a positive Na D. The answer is 4.1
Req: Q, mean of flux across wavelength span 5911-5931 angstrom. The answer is 18.6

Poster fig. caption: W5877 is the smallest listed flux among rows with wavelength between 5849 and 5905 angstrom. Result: 12.3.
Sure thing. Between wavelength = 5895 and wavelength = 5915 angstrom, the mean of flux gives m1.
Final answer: 18.2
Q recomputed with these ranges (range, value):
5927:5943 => 18.9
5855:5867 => 18.5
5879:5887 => 17.7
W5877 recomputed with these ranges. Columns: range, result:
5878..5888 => 17.3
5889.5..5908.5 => 13.2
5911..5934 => 17.6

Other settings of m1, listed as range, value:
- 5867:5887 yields 18.7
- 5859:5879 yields 19.1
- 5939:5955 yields 18.9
